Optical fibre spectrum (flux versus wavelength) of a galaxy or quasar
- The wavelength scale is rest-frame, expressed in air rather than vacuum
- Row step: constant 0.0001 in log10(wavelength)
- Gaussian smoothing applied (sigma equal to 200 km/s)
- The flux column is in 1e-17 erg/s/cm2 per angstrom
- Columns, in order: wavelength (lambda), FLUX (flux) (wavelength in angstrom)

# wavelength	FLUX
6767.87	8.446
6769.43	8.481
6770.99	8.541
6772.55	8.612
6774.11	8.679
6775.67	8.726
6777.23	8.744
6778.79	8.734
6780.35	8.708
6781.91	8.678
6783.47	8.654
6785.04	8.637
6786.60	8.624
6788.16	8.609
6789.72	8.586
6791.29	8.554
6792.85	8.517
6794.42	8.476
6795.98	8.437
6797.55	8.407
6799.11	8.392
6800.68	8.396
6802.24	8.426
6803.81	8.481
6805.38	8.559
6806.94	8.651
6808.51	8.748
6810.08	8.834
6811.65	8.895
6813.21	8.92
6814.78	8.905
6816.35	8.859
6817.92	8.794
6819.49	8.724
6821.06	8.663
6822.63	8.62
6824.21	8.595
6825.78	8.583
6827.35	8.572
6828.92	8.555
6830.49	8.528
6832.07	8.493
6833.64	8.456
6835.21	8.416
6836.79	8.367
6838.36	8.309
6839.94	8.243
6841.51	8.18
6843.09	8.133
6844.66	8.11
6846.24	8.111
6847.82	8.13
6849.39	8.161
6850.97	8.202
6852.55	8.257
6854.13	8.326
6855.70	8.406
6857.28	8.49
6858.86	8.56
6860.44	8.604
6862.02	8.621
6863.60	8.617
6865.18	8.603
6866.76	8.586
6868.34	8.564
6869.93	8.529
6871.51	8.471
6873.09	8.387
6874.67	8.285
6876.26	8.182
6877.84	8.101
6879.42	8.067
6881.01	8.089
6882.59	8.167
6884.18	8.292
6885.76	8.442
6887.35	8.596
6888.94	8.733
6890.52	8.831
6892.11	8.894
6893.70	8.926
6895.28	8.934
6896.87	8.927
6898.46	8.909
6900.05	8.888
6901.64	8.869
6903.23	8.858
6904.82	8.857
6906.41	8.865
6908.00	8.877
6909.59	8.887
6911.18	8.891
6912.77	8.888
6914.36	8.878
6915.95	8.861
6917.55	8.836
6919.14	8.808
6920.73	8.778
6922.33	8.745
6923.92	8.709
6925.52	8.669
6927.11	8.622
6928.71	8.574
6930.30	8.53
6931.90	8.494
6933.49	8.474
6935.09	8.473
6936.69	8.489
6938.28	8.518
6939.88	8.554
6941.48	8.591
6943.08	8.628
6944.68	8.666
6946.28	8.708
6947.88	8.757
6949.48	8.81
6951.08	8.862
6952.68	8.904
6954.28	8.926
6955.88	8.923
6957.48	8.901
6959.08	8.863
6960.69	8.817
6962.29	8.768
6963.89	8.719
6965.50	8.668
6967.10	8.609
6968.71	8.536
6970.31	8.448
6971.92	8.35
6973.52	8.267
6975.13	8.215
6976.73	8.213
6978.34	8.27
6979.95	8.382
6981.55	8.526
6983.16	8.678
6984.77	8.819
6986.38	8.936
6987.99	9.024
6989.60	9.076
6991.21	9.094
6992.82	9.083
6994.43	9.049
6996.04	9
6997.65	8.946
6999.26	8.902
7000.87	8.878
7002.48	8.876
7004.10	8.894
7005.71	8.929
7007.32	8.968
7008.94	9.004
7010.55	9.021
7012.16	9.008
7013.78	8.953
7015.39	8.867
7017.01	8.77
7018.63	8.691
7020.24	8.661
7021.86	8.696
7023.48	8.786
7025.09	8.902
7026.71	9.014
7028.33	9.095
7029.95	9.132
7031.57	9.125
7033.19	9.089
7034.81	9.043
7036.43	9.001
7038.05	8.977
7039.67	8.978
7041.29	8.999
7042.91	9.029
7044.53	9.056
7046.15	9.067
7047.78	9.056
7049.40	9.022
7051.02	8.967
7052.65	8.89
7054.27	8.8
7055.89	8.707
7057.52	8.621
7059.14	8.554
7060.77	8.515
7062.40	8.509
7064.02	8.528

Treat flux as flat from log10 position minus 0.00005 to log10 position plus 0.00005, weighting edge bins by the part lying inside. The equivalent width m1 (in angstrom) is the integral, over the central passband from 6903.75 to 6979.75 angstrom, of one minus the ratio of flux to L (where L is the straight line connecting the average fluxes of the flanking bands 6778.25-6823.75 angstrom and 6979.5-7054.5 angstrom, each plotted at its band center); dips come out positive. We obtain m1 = 1.4 angstrom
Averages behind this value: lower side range 8.64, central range 8.67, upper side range 8.94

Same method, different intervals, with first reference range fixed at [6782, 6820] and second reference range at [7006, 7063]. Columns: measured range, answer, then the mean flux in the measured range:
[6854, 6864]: 0.20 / 8.53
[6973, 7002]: 0.33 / 8.75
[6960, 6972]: 0.26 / 8.63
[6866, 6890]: 0.96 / 8.37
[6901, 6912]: -0.15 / 8.87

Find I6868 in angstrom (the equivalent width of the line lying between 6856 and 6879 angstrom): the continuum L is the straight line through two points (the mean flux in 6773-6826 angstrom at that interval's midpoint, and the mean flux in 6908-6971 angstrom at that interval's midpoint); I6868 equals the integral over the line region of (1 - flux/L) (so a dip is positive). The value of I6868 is 0.6 angstrom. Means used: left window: 8.64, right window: 8.72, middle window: 8.46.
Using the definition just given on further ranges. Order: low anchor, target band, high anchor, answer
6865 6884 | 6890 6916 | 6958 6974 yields -1.5 angstrom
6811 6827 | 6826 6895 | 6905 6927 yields 2.9 angstrom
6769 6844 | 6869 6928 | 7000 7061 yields 0.4 angstrom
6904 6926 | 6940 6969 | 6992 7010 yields 0.4 angstrom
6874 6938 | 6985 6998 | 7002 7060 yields -0.3 angstrom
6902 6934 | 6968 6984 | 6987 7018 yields 0.9 angstrom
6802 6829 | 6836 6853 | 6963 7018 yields 1.0 angstrom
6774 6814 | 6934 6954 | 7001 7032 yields 0.3 angstrom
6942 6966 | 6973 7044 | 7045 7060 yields -0.3 angstrom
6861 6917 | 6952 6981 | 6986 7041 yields 0.8 angstrom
